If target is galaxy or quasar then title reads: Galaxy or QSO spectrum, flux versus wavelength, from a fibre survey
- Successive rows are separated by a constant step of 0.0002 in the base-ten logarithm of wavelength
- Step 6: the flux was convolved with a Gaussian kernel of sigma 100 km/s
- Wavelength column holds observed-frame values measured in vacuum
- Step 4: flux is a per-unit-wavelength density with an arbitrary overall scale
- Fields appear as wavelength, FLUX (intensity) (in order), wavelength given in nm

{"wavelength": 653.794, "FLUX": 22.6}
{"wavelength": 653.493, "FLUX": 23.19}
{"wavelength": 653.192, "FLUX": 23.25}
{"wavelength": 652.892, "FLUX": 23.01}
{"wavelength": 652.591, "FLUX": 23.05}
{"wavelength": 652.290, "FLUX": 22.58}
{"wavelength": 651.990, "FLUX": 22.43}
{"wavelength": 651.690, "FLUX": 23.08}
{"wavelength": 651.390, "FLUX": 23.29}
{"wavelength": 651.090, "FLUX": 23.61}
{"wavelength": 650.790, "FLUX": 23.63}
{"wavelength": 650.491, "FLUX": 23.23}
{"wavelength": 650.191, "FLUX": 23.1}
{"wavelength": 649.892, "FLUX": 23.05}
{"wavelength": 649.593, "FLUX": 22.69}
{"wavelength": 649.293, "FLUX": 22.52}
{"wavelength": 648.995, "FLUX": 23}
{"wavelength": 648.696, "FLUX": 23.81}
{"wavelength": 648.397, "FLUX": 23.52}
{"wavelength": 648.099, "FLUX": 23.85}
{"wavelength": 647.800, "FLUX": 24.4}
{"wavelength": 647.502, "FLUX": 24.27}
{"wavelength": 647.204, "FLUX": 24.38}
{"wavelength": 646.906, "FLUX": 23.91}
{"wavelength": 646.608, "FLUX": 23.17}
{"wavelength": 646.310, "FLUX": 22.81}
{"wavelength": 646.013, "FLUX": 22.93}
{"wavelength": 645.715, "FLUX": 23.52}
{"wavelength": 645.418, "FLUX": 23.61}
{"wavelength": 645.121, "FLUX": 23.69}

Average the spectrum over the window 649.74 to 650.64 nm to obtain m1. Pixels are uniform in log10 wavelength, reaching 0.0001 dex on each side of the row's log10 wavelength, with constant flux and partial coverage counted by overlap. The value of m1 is 23.1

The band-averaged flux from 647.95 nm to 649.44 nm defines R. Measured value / 23.4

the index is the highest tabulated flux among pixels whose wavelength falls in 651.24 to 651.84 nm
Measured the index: 23.29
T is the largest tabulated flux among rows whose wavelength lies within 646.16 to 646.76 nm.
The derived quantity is 23.17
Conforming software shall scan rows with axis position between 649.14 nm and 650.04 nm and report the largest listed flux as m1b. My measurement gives 23.05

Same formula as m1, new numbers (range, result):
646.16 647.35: 23.6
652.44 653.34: 23.1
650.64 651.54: 23.5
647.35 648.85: 24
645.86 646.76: 23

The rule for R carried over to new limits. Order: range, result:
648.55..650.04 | 23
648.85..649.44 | 22.8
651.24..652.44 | 22.9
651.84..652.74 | 22.7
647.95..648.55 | 23.7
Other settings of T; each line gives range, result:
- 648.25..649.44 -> 23.81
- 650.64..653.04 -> 23.63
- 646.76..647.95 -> 24.4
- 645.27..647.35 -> 24.38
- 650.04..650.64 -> 23.23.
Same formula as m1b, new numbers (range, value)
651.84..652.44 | 22.58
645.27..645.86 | 23.61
